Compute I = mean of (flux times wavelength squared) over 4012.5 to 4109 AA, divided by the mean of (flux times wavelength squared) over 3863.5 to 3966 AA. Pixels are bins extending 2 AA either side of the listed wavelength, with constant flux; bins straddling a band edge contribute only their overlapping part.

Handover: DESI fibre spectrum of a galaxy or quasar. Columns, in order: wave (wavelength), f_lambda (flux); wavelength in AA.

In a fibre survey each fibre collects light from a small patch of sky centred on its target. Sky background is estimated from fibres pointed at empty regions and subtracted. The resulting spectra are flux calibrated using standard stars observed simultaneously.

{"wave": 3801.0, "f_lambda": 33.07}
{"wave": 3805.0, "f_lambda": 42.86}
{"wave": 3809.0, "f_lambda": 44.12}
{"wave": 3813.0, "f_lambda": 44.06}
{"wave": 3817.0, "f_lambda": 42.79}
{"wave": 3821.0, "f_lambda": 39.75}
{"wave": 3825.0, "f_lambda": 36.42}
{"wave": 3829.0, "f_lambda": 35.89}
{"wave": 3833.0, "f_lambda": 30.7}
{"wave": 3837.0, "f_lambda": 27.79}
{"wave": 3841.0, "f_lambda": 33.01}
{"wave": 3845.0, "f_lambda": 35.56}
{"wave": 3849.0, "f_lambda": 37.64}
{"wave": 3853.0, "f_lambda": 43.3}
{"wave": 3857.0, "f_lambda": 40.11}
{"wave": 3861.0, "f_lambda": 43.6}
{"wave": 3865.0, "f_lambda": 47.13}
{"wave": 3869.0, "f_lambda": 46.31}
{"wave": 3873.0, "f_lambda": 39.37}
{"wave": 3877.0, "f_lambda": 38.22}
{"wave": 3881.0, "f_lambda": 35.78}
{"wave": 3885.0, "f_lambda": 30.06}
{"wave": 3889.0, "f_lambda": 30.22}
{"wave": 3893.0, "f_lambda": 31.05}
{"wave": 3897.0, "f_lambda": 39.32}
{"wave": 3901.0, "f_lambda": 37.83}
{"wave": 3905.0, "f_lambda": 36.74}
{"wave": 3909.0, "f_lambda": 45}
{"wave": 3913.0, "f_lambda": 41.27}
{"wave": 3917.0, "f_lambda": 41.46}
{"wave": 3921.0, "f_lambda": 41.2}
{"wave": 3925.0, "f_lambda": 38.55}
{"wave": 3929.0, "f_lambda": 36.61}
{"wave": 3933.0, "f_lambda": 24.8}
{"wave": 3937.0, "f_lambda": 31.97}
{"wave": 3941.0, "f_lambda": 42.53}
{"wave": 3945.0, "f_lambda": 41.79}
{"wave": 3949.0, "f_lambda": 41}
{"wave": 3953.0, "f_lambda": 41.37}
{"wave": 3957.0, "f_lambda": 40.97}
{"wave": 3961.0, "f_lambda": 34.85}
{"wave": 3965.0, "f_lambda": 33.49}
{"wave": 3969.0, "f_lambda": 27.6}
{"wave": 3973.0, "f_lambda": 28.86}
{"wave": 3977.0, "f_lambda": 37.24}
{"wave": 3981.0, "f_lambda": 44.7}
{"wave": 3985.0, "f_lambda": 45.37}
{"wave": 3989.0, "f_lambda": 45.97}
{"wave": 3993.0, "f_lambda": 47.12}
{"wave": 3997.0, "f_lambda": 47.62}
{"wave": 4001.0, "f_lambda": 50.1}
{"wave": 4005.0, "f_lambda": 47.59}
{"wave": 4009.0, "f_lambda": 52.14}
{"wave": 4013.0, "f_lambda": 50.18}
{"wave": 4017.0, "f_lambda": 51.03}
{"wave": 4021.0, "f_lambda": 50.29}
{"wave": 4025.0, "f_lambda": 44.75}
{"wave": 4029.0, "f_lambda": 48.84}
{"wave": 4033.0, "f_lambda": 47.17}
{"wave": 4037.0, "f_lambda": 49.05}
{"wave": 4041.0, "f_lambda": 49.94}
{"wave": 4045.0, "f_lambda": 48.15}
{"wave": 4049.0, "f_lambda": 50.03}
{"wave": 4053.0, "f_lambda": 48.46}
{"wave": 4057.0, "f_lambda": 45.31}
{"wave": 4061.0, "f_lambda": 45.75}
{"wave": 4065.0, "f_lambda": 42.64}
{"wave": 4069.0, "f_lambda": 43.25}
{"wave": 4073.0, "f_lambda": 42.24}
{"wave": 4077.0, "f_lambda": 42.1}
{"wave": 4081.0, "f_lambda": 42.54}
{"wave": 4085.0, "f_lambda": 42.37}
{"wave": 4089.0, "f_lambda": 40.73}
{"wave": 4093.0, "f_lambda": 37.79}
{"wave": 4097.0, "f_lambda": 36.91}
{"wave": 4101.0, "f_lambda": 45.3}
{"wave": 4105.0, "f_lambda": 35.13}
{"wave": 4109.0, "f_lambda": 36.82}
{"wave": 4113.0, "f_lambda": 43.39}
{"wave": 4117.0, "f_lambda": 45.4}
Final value 1.26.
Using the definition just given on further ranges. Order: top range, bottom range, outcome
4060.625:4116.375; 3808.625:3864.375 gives 1.22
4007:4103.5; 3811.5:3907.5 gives 1.34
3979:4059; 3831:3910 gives 1.39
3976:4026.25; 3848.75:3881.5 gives 1.22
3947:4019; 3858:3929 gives 1.15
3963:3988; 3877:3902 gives 1.12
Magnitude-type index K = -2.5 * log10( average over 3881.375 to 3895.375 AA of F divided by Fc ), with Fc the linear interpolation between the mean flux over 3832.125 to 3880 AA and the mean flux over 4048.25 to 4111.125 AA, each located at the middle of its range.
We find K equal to 0.244 mag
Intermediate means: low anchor 38.7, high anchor 42.2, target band 31.3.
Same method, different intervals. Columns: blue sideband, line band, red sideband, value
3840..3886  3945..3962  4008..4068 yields 0.100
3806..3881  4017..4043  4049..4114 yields -0.170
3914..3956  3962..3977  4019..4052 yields 0.315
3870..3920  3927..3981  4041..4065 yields 0.146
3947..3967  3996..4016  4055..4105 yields -0.242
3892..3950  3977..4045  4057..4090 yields -0.170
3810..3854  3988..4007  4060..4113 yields -0.203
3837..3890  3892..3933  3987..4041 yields 0.087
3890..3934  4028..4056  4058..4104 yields -0.188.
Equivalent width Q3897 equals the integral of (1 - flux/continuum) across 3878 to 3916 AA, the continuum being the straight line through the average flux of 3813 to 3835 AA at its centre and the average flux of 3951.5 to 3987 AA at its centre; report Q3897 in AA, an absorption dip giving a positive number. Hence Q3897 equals 0.88 AA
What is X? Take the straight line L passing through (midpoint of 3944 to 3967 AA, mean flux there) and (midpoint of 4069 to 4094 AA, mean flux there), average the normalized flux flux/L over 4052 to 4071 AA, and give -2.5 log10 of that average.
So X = -0.10 mag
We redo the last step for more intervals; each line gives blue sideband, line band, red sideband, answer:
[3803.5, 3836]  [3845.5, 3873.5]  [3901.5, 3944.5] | -0.09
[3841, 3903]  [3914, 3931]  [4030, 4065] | 0.04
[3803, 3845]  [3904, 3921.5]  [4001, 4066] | 0.02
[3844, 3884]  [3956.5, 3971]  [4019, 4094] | 0.27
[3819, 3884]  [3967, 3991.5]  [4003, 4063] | 0.18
